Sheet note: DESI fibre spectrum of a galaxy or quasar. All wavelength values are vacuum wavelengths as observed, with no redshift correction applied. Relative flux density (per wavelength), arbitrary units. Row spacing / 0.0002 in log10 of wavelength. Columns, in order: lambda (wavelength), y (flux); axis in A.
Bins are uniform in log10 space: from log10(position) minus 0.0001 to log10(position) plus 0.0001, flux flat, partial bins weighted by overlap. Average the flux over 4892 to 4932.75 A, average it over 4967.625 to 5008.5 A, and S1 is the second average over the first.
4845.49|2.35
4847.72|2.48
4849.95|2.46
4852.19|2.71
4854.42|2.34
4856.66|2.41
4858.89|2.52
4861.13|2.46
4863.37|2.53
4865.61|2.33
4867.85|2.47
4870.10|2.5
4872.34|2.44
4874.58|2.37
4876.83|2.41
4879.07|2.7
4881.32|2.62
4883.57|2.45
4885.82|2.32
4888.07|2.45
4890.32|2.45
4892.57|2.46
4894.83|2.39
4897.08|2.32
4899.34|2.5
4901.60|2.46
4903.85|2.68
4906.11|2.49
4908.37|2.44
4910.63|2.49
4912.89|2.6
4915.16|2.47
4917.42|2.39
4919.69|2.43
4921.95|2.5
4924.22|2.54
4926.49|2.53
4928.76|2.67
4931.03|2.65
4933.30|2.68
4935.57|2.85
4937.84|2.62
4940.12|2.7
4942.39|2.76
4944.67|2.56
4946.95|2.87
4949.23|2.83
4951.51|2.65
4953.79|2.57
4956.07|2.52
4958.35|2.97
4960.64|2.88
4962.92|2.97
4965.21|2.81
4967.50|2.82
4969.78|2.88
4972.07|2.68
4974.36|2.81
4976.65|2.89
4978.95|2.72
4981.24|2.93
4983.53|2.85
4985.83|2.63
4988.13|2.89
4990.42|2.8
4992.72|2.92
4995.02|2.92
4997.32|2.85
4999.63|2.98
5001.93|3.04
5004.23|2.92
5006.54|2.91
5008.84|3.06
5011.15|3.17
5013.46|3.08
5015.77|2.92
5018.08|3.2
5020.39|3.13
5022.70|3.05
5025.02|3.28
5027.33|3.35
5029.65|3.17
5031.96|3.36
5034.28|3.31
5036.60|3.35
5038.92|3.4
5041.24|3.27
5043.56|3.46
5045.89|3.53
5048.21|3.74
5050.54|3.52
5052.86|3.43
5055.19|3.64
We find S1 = 1.1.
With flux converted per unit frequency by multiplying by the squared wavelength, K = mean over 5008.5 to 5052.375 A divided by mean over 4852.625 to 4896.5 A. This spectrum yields 1.4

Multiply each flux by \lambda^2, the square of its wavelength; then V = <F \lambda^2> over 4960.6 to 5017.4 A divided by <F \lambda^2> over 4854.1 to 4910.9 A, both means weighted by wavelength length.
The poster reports 1.23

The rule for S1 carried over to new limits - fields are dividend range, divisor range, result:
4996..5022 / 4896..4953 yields 1.17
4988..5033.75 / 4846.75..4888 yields 1.24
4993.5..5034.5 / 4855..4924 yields 1.25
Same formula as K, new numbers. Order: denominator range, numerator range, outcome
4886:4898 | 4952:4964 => 1.18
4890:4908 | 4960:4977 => 1.18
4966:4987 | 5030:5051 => 1.25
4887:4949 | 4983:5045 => 1.26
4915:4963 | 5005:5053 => 1.27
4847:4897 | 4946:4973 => 1.17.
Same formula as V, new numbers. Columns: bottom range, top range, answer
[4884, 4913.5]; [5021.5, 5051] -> 1.44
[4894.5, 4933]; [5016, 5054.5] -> 1.40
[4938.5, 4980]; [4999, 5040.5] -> 1.17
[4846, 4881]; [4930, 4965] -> 1.15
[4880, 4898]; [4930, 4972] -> 1.16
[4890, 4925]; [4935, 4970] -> 1.14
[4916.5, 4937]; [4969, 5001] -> 1.12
